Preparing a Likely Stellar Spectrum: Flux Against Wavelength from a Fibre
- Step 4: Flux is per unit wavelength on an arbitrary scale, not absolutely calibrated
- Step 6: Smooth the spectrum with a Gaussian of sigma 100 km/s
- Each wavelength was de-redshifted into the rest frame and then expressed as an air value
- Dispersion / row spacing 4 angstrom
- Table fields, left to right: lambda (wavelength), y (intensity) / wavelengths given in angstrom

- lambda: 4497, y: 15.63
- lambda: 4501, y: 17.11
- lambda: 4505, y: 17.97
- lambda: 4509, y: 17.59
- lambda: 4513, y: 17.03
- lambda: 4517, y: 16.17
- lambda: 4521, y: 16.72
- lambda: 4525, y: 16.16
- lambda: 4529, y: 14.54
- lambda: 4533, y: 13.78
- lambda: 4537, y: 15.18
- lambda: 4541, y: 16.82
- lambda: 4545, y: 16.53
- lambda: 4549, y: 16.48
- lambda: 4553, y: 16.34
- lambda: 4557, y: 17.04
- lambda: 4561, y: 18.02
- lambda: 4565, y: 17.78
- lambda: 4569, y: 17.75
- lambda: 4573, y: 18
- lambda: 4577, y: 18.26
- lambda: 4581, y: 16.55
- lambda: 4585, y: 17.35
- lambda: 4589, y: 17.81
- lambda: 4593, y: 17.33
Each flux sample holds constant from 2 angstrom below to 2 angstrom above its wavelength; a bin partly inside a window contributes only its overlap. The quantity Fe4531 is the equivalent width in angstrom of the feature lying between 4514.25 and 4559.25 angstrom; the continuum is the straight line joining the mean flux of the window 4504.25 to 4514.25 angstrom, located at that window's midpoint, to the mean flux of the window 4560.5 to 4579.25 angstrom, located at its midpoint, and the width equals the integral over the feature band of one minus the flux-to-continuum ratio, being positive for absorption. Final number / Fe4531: 4.3 angstrom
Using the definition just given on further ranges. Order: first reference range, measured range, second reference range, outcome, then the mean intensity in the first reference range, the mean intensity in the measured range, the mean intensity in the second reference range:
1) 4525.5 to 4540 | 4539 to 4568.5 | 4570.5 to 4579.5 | -1.12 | 14.8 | 17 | 18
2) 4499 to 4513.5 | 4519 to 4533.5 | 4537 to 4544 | 1.16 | 17.5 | 15.5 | 16.3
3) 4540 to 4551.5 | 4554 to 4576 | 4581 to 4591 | -0.93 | 16.6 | 17.7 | 17.4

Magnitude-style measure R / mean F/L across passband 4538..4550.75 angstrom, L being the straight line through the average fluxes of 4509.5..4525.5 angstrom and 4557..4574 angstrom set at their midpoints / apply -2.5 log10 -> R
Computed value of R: 0.05 mag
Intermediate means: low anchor 16.7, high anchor 17.8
